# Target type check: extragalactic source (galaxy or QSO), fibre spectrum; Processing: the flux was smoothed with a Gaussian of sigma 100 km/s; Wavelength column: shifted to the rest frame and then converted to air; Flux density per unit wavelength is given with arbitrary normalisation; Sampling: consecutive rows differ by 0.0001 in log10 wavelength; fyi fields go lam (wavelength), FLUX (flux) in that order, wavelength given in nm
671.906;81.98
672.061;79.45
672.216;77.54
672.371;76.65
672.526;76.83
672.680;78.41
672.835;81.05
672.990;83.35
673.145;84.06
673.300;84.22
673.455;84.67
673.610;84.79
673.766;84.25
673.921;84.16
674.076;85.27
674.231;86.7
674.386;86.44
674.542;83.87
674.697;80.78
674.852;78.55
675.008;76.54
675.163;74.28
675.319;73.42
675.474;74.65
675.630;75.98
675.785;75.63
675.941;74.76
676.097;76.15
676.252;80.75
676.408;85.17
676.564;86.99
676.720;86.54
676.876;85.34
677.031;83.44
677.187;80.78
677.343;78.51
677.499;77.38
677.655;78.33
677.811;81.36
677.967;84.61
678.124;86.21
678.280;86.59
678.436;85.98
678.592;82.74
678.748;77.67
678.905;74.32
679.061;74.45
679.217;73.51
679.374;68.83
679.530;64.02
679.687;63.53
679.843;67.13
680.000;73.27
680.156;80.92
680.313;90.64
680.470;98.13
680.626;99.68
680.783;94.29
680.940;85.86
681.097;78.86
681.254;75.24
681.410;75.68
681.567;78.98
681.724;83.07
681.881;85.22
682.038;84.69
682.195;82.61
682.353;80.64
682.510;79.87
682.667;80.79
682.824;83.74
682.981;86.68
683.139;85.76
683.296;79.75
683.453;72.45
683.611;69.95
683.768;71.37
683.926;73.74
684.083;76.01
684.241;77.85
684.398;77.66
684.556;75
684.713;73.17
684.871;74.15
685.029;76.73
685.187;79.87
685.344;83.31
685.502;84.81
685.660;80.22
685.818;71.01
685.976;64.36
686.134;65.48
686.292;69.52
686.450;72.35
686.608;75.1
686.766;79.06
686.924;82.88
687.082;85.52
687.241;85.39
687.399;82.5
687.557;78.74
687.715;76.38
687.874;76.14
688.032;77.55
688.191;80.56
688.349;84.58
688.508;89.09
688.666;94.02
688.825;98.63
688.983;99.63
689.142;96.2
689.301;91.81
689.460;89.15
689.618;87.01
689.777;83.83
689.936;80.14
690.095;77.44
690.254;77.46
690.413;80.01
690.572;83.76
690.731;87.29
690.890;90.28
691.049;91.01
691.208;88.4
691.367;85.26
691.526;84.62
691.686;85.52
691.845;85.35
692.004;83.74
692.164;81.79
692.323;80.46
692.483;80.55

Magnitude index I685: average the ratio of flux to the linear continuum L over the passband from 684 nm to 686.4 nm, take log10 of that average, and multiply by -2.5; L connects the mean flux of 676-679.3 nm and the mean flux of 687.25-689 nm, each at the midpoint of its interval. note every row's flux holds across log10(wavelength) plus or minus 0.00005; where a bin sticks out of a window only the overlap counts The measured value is 0.12 mag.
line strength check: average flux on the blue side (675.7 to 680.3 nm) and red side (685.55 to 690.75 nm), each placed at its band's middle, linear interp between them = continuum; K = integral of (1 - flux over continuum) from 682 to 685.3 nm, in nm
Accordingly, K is 0.09 nm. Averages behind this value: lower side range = 78.6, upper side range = 81.9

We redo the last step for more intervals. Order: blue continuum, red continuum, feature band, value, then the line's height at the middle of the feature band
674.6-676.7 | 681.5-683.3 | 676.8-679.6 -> 0.028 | 80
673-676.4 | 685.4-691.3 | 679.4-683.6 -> 0.039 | 81.6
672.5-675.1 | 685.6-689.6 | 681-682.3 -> 0.026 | 82.3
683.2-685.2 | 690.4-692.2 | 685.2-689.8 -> -0.113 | 80.1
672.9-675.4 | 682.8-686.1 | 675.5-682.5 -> -0.080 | 79.6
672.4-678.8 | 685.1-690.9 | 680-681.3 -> -0.091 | 81.7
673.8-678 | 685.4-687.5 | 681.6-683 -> -0.079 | 78.3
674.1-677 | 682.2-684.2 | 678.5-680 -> 0.140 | 79.4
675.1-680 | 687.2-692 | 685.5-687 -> 0.171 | 83.5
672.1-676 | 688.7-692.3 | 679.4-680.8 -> 0.041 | 82.7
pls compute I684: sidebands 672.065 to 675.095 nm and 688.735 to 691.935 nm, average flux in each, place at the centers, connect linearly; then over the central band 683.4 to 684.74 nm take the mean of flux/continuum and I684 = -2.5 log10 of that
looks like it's 0.15 mag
